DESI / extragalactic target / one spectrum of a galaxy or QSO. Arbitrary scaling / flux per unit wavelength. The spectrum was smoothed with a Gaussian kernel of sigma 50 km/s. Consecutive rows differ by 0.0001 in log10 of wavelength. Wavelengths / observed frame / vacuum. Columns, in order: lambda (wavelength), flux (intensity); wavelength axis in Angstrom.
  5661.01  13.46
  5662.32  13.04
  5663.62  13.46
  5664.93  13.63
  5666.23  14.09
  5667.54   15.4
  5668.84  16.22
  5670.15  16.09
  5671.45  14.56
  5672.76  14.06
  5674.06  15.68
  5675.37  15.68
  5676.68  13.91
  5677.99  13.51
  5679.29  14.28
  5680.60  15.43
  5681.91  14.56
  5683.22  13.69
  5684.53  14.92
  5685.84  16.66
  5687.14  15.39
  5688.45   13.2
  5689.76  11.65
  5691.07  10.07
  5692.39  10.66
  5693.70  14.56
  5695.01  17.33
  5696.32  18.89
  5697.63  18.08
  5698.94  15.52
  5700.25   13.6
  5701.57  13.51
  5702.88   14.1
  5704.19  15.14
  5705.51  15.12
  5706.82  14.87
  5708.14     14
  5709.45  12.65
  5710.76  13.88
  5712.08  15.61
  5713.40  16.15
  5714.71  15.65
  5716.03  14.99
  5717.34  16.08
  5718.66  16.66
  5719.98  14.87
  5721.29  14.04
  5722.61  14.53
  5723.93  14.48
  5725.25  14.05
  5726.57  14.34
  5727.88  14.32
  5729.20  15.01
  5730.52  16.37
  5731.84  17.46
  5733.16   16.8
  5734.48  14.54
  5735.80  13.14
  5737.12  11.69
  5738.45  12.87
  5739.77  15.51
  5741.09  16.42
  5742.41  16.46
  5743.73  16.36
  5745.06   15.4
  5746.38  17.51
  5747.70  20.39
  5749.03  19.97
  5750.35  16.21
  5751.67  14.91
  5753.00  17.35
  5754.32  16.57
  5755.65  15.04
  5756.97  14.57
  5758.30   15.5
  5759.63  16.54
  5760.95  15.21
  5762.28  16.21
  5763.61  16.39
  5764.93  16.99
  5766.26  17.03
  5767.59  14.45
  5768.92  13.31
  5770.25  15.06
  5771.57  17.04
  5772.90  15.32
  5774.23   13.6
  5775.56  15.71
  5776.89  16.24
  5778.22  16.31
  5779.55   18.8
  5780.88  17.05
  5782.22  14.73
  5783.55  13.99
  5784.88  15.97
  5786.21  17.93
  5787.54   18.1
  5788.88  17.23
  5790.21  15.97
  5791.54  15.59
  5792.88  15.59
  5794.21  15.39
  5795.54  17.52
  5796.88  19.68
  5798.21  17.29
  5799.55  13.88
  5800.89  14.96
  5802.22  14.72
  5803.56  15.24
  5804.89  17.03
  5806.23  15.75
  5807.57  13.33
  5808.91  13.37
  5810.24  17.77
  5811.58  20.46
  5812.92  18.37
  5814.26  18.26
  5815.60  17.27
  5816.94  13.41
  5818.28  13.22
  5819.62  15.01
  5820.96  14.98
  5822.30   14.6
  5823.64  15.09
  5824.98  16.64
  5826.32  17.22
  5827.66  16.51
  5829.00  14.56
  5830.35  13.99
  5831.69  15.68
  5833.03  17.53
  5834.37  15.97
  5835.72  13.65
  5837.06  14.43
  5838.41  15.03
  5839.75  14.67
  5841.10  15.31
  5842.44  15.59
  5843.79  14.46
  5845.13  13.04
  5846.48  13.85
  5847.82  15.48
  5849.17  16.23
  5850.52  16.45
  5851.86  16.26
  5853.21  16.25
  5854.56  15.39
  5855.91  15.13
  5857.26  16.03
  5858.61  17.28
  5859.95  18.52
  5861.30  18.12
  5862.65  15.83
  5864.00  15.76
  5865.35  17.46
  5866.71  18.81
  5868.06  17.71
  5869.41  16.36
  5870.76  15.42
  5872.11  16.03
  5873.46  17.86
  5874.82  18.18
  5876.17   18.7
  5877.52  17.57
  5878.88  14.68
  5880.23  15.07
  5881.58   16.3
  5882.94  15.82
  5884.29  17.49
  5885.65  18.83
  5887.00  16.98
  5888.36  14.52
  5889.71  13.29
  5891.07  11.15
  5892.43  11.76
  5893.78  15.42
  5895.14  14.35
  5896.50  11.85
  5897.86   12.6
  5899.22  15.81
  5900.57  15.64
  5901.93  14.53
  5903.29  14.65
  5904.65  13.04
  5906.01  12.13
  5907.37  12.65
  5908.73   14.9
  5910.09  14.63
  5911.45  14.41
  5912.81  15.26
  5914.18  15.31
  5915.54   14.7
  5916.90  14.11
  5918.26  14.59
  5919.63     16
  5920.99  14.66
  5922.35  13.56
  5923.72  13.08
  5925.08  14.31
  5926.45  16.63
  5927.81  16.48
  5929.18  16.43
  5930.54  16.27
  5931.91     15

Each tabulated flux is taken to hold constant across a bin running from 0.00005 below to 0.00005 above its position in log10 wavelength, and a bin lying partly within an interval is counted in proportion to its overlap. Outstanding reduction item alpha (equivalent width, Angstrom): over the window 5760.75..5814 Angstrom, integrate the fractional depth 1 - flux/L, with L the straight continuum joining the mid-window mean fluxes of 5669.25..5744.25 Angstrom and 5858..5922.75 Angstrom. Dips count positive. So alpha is -3.7 Angstrom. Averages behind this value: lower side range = 14.8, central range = 16.1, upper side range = 15.4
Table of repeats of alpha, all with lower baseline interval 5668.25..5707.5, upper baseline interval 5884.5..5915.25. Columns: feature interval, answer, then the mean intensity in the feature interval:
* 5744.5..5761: -2.3 Angstrom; 16.6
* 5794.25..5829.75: -3.7 Angstrom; 16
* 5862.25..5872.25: -1.6 Angstrom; 16.7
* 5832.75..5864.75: -2.8 Angstrom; 15.7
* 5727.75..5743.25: -0.5 Angstrom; 15.1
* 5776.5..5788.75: -1.8 Angstrom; 16.6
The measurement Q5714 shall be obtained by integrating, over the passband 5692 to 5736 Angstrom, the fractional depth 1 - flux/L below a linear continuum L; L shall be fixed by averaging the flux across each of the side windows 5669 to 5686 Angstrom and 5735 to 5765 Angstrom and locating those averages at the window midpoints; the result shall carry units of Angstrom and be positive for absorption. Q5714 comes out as 0.9 Angstrom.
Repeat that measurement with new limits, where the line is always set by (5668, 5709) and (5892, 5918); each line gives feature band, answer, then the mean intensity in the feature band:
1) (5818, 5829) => -0.8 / 15.4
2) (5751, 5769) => -1.6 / 15.8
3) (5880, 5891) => -1.3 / 15.8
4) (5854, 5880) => -4.8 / 16.9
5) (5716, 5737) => -0.6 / 15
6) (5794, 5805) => -1.4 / 16.2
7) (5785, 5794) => -1.4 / 16.6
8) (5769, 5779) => -0.7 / 15.5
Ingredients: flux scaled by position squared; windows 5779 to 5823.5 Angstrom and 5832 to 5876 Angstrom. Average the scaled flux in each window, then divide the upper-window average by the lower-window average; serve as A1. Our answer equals 1.02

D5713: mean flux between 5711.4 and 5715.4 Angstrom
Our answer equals 15.8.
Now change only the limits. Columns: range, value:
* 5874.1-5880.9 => 16.8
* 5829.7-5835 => 15.8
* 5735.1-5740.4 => 13.3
